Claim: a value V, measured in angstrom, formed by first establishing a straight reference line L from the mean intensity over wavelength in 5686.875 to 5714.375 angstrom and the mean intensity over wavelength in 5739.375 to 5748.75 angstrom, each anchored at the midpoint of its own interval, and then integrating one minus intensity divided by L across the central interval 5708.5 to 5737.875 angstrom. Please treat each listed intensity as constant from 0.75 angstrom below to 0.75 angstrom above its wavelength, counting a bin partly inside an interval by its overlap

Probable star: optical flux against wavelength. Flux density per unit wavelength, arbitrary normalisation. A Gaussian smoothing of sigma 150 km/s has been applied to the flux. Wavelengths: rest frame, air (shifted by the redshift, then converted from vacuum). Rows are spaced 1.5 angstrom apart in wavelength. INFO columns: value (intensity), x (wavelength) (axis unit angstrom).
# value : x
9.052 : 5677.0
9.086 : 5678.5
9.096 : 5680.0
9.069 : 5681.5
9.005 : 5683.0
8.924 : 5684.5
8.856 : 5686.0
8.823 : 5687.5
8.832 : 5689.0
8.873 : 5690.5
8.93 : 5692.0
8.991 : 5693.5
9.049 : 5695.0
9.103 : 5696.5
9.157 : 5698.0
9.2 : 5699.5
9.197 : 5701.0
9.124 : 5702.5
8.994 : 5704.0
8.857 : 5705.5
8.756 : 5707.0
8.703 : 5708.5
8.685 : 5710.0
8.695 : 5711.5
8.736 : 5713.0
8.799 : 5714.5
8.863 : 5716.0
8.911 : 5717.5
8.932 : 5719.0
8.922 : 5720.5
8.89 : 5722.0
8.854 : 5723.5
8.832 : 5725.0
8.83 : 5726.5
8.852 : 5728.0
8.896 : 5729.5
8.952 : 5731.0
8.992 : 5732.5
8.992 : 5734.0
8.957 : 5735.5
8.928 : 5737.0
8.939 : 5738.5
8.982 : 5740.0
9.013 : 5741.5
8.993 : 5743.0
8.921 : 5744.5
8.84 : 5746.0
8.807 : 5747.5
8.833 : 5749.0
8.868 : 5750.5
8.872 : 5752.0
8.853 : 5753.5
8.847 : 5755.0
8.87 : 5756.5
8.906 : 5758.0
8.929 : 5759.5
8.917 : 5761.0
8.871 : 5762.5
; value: 0.2 angstrom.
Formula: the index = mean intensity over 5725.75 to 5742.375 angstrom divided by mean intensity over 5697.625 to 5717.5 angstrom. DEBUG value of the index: 1.00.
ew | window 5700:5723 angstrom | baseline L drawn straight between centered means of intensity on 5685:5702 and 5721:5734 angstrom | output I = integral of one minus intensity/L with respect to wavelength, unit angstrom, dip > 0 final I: 0.2 angstrom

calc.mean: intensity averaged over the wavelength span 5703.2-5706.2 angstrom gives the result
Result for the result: 8.93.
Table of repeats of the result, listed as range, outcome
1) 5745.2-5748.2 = 8.83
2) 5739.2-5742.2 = 9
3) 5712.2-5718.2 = 8.83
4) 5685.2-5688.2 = 8.84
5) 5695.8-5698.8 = 9.13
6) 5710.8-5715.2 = 8.74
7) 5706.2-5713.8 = 8.72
